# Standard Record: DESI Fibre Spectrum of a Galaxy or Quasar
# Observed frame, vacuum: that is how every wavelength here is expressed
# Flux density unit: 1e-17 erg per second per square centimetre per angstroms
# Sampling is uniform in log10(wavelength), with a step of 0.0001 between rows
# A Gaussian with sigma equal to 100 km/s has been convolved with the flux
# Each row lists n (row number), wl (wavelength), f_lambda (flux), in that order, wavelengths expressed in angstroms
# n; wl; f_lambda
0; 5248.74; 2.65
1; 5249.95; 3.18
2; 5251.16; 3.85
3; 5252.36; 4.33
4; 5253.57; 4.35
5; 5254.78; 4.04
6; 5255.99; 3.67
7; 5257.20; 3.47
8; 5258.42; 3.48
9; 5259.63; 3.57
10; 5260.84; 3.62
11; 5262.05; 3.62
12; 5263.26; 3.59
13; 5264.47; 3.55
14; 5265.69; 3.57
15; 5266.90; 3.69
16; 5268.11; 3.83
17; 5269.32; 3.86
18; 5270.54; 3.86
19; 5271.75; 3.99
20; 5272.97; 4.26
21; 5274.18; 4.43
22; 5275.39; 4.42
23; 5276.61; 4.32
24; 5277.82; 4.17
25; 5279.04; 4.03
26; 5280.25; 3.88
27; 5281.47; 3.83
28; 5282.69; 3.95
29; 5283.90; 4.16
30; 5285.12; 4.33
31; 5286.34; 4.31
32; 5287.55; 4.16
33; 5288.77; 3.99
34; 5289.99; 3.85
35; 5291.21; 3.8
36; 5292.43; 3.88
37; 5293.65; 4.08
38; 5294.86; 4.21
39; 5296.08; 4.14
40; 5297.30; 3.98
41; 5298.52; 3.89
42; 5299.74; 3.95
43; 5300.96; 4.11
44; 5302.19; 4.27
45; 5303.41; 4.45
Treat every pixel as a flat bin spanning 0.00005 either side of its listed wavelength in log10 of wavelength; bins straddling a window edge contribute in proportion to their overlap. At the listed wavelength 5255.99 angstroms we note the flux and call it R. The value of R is 3.67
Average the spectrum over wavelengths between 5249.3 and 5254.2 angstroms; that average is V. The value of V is 3.92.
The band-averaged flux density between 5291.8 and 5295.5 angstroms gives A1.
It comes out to 4.06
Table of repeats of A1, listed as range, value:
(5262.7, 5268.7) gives 3.65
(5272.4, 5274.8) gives 4.36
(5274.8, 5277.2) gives 4.36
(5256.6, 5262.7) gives 3.55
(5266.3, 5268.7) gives 3.76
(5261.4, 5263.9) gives 3.61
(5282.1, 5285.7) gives 4.15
